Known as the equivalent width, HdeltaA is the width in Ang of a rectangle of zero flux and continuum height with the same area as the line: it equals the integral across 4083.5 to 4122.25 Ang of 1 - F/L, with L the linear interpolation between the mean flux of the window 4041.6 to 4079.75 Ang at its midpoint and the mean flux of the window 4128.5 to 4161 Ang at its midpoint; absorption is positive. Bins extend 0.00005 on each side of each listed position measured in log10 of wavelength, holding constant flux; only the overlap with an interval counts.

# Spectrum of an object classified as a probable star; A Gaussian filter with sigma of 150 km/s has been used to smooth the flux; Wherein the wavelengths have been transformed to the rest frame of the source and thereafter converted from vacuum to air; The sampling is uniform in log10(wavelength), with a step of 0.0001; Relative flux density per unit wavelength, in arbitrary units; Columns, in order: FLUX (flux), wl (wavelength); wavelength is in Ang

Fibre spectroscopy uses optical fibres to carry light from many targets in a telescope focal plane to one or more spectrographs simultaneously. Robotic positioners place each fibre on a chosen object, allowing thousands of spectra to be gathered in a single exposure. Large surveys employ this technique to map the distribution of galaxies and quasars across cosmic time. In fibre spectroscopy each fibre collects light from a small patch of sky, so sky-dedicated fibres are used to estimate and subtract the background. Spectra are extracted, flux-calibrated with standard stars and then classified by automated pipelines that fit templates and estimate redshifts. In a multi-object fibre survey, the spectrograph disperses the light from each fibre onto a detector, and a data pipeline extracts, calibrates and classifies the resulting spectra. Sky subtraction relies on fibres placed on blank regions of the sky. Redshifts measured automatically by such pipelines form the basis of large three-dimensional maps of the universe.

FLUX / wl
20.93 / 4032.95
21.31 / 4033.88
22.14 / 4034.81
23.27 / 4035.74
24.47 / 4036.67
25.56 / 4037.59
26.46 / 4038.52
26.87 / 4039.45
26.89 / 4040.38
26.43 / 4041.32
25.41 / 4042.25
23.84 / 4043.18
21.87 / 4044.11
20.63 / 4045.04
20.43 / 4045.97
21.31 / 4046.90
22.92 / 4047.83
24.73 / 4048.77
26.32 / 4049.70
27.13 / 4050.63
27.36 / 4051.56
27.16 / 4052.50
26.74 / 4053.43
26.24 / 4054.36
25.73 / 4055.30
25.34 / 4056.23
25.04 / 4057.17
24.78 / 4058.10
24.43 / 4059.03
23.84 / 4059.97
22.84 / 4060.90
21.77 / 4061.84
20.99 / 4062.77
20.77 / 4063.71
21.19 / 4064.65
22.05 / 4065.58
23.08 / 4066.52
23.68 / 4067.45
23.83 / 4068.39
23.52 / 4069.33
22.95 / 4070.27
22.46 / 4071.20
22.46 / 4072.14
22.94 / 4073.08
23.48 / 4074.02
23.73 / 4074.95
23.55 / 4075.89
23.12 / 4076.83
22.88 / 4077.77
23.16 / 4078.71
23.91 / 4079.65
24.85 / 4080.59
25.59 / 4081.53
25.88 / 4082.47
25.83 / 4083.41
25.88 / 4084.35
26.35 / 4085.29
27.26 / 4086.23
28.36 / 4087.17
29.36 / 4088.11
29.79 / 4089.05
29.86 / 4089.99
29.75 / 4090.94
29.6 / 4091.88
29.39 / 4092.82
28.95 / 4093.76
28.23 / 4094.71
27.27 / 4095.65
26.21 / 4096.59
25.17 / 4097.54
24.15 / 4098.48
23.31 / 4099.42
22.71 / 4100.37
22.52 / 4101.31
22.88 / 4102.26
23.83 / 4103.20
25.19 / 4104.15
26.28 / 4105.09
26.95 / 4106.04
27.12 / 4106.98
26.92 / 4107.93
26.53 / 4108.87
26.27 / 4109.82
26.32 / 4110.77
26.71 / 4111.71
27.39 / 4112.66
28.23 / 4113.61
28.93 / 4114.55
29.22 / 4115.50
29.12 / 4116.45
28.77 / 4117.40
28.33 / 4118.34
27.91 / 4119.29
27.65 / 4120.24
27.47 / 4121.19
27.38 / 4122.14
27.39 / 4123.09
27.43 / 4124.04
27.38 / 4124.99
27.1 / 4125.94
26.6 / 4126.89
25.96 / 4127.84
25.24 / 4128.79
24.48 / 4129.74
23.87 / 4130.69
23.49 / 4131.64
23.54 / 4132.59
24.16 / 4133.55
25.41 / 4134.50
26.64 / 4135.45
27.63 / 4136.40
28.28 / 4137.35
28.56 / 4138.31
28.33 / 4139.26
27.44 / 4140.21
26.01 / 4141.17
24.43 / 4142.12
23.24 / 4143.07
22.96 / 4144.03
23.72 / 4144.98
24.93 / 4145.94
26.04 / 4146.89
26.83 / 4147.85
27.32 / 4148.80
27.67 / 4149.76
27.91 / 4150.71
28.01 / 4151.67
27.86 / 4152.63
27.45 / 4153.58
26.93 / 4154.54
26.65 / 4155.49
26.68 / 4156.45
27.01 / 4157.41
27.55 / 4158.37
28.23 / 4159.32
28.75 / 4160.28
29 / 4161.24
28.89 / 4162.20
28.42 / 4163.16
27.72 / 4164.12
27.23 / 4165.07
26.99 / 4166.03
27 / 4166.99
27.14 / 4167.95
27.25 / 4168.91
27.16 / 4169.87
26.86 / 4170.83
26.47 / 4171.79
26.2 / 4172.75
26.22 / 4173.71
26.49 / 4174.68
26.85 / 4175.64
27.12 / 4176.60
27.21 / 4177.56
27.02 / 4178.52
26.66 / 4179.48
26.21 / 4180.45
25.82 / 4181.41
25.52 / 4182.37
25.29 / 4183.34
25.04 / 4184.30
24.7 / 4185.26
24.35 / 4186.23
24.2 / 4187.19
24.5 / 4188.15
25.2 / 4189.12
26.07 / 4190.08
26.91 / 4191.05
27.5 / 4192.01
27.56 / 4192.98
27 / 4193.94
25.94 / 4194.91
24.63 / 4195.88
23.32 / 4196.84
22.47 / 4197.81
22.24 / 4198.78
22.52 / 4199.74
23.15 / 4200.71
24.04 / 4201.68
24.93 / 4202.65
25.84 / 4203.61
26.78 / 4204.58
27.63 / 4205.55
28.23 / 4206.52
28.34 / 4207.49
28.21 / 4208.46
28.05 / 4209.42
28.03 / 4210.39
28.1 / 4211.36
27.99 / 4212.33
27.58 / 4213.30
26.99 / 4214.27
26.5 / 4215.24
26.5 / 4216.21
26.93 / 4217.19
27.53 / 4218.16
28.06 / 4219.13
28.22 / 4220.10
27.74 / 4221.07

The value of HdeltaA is -3.2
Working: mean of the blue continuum 23.7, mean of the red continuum 26.3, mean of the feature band 27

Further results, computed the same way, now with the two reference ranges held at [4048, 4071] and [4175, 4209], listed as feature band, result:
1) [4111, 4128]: -2.0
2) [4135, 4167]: -2.3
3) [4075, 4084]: 0.0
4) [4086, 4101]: -1.7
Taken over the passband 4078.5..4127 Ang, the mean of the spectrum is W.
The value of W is 26.8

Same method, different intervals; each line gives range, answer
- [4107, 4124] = 27.7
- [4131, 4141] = 26.3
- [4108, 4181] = 26.9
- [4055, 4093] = 24.7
